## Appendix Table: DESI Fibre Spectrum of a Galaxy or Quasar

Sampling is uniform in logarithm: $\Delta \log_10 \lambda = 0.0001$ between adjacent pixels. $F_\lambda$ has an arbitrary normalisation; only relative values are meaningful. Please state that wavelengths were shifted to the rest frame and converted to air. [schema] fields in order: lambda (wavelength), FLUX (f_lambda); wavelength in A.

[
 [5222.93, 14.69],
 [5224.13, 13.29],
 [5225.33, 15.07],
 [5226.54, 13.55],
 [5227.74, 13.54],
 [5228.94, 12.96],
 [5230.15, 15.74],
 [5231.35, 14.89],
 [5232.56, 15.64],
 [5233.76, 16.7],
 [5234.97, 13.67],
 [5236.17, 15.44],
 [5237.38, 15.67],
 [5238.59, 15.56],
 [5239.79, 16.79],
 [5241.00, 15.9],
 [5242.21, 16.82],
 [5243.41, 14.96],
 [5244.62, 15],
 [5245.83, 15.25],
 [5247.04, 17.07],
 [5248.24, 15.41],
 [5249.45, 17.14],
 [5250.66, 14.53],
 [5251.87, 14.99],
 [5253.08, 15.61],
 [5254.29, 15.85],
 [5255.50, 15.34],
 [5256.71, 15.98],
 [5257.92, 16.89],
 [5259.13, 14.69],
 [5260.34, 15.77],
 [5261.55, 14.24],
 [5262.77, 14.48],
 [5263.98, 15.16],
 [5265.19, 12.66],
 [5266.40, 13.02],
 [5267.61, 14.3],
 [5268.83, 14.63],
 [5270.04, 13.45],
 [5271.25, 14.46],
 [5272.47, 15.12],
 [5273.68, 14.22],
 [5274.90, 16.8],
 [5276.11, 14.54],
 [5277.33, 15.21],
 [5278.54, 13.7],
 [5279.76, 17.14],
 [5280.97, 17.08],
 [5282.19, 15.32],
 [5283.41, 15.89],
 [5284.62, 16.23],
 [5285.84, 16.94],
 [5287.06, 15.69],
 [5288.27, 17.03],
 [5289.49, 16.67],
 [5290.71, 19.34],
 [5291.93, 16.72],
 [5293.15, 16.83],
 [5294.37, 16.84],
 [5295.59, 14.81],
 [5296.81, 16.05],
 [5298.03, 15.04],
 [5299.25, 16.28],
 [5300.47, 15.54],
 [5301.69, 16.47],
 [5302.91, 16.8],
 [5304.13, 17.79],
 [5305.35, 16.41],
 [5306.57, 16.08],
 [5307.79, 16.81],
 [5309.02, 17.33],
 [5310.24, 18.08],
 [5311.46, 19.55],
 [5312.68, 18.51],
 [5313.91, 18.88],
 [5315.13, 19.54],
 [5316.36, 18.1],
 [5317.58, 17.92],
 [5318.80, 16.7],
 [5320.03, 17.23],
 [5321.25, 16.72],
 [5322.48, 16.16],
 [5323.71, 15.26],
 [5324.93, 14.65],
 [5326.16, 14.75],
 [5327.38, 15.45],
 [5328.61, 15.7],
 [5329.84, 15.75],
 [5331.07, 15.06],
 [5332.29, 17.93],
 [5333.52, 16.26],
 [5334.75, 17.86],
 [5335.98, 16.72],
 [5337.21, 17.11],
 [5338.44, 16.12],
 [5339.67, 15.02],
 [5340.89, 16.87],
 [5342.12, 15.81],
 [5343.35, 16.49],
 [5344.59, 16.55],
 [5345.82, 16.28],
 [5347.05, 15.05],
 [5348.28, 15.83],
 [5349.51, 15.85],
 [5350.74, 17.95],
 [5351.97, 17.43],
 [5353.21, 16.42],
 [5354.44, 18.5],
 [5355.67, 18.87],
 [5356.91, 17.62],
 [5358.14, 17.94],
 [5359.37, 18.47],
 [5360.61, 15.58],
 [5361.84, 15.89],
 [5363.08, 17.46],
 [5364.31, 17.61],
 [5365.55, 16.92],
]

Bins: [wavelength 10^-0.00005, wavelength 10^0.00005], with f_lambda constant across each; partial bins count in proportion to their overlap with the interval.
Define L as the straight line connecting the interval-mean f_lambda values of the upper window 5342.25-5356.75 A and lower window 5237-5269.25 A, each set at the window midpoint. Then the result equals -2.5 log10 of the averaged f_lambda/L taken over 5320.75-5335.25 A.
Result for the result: 0.04 mag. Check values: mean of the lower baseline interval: 15.3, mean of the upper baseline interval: 16.8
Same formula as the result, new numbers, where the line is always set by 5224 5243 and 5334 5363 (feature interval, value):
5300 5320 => -0.084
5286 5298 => -0.041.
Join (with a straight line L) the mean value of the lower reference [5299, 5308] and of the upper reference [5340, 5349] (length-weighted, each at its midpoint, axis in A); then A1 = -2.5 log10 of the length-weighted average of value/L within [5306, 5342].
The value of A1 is -0.033 mag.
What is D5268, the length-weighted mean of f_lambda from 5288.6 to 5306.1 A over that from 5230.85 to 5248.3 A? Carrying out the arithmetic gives 1.06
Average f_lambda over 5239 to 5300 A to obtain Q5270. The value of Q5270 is 15.6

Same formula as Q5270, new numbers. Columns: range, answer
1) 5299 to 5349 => 16.7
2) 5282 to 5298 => 16.5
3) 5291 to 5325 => 17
